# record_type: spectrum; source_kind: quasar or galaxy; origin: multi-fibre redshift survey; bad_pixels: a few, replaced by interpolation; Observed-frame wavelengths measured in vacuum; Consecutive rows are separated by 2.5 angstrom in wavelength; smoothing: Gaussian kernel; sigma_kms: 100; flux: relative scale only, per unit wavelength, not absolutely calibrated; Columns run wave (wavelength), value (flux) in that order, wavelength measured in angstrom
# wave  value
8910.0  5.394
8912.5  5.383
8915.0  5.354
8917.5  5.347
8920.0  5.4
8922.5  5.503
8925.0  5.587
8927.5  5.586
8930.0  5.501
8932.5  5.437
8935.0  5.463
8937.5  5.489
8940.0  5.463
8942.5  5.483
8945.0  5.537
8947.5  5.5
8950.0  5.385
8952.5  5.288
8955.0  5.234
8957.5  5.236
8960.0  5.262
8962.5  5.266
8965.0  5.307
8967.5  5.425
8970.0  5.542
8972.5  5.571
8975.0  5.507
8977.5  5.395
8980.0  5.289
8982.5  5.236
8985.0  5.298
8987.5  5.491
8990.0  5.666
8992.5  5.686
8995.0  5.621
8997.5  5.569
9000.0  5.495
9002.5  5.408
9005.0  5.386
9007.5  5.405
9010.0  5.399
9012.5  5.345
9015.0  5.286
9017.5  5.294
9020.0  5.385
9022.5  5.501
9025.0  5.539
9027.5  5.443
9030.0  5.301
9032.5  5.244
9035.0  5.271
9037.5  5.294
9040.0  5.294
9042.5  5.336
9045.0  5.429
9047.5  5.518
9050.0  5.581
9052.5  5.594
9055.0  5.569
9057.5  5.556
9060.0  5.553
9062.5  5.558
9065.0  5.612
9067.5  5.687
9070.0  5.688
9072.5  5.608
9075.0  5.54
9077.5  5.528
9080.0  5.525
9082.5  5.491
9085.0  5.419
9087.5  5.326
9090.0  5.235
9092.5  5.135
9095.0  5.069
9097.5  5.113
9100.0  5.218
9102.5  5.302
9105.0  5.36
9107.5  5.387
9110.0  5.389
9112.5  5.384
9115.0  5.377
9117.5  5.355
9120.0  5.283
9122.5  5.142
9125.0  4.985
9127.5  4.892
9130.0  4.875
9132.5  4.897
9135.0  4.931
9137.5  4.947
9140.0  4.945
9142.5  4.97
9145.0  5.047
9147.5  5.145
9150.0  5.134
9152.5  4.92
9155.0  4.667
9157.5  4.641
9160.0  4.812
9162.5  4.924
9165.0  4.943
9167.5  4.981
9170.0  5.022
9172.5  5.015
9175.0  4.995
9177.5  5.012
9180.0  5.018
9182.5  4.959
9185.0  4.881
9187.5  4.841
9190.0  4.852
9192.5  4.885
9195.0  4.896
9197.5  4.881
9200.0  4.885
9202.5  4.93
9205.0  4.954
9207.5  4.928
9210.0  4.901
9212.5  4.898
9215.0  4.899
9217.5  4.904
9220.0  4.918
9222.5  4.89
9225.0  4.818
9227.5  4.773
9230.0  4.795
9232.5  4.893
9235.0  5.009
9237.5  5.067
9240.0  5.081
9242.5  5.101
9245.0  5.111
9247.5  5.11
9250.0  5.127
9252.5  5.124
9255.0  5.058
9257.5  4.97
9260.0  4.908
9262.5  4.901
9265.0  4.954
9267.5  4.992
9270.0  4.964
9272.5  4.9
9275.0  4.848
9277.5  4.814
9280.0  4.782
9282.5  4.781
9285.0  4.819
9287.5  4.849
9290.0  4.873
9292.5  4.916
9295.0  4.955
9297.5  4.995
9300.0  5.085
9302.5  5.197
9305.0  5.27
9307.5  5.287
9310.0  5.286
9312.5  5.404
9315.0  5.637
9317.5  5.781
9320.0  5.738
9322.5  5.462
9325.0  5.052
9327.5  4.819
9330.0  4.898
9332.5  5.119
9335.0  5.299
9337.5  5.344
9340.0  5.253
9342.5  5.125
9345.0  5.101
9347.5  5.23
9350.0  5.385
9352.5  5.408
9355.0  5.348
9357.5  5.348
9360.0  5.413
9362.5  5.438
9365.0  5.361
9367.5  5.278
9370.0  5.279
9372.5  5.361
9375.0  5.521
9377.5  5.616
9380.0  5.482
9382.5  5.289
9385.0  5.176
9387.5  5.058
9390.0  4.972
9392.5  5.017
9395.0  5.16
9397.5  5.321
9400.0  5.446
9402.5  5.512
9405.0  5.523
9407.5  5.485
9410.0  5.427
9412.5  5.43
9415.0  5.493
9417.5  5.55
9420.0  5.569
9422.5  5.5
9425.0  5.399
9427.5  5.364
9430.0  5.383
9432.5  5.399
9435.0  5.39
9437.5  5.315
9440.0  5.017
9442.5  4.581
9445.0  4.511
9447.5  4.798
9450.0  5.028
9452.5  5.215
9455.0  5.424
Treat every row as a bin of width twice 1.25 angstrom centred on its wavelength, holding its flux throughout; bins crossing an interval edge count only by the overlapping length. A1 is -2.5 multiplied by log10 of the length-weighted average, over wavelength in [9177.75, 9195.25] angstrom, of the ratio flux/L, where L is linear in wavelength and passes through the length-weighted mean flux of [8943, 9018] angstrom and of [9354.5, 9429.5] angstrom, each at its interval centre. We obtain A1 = 0.10 mag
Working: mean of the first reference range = 5.41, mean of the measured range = 4.91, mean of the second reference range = 5.37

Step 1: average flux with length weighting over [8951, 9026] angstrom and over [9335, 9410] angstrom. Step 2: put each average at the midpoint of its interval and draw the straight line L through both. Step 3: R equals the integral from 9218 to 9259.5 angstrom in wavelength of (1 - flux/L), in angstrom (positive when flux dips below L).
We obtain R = 2.8 angstrom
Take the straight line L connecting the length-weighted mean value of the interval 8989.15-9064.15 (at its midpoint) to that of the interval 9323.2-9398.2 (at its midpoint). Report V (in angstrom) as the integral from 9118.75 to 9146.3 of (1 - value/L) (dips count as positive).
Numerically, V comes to 2.0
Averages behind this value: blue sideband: 5.45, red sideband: 5.25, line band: 4.99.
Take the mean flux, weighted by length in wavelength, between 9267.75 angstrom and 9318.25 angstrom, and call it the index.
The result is 5.06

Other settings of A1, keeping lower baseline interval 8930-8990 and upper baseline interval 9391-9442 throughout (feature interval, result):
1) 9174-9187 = 0.09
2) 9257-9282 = 0.10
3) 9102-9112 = 0.01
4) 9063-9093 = -0.02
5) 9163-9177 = 0.08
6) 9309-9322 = -0.04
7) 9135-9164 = 0.10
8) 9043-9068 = -0.03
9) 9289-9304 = 0.08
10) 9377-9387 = 0.01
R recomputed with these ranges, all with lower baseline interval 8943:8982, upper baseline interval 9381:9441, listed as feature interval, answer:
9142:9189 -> 3.70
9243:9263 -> 1.16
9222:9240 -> 1.52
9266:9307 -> 3.12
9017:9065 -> -0.59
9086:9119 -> 0.54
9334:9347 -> 0.31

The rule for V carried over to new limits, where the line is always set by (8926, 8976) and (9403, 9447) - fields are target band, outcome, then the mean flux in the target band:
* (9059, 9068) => -0.3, 5.6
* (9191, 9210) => 1.6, 4.91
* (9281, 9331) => 1.7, 5.15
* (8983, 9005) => -0.4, 5.51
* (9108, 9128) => 0.5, 5.24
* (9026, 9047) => 0.3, 5.34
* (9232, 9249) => 0.9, 5.06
